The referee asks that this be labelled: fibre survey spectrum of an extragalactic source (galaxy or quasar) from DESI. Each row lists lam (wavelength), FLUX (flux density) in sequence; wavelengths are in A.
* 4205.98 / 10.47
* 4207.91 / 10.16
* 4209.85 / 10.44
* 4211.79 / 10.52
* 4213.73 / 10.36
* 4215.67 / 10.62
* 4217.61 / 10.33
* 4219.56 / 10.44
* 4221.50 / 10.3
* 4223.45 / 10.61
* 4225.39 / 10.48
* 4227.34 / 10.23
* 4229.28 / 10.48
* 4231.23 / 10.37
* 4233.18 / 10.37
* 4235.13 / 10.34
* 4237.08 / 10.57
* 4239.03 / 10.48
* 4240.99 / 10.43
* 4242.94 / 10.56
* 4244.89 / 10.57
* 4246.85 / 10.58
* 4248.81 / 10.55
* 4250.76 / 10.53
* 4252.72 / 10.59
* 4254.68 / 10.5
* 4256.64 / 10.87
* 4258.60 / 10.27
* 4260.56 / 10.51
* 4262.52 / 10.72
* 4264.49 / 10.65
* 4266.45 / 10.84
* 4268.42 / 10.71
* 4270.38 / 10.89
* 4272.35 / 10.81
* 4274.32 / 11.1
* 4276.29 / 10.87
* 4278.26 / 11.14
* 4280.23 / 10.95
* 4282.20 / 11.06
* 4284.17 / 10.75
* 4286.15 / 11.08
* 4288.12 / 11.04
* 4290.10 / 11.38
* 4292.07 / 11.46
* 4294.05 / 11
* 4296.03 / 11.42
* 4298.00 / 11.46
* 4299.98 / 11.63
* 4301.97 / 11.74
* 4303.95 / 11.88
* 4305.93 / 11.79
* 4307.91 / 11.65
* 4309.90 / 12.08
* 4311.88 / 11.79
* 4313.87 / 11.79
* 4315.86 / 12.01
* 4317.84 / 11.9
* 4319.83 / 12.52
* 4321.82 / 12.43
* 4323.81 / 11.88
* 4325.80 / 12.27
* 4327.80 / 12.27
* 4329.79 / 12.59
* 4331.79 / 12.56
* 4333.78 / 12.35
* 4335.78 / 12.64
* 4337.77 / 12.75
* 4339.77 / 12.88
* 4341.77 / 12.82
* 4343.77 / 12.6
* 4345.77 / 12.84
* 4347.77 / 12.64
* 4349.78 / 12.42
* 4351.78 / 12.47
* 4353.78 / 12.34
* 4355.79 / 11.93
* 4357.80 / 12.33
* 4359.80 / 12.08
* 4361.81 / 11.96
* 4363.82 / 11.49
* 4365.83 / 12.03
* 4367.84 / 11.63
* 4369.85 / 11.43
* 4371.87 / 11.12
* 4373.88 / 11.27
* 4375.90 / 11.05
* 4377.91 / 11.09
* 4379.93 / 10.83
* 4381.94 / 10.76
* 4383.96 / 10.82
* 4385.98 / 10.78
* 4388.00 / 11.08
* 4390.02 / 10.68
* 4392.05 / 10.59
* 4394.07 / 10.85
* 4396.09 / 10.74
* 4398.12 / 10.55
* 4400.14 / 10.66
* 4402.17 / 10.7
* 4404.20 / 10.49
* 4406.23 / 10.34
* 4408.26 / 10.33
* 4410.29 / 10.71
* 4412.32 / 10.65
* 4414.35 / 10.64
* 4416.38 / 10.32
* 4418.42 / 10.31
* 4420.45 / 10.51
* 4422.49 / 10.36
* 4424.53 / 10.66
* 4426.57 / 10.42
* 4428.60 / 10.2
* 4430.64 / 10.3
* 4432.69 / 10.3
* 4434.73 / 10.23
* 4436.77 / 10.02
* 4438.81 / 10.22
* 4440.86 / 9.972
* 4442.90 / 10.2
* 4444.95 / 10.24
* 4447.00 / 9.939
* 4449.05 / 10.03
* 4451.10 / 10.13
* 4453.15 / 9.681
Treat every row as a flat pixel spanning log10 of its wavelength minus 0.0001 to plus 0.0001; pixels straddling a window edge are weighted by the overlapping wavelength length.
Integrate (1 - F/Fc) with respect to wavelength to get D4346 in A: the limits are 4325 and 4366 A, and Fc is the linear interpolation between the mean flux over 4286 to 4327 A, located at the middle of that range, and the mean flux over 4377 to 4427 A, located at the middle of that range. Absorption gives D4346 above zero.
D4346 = -4.03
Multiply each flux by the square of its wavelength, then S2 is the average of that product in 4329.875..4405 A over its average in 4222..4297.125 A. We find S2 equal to 1.14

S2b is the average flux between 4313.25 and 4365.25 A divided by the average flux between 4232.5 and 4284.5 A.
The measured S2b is 1.16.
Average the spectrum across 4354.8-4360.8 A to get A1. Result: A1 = 12.1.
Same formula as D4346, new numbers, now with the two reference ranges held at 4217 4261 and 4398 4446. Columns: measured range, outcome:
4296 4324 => -3.86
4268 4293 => -1.36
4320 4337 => -3.18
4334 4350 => -3.48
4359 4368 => -1.24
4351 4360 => -1.57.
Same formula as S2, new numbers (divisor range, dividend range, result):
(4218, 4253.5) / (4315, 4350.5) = 1.25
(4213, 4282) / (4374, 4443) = 1.07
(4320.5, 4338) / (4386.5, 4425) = 0.88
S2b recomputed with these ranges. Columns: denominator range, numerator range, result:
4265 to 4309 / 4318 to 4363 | 1.11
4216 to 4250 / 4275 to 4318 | 1.09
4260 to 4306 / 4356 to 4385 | 1.03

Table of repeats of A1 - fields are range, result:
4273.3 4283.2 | 11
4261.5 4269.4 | 10.7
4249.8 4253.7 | 10.6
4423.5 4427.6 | 10.5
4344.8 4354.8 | 12.5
